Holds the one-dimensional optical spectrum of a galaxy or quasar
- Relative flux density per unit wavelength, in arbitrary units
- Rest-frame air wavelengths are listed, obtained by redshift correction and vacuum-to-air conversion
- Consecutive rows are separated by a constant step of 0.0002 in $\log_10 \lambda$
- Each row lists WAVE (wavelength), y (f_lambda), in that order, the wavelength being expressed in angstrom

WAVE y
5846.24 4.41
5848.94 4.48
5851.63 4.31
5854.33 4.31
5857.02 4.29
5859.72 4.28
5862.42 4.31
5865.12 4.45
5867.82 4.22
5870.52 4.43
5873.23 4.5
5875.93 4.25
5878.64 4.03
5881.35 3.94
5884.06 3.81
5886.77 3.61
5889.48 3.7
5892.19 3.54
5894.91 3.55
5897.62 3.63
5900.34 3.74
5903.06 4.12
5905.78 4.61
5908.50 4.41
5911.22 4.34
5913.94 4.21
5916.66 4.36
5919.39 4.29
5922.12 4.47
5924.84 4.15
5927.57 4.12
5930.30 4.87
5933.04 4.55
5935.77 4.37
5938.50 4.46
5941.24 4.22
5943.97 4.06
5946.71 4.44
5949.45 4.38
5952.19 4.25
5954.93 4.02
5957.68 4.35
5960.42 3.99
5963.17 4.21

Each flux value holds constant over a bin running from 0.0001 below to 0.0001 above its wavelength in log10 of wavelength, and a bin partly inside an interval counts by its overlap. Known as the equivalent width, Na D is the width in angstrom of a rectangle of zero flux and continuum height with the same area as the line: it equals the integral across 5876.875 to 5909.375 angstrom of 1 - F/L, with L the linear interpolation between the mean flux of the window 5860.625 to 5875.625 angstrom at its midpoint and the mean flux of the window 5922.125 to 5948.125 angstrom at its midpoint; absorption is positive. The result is 3.6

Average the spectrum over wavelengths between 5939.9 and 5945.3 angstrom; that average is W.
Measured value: 4.15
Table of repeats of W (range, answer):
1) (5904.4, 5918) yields 4.39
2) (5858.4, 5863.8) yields 4.3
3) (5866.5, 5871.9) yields 4.32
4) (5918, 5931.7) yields 4.38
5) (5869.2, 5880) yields 4.3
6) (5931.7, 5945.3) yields 4.34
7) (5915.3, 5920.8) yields 4.32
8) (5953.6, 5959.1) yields 4.18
